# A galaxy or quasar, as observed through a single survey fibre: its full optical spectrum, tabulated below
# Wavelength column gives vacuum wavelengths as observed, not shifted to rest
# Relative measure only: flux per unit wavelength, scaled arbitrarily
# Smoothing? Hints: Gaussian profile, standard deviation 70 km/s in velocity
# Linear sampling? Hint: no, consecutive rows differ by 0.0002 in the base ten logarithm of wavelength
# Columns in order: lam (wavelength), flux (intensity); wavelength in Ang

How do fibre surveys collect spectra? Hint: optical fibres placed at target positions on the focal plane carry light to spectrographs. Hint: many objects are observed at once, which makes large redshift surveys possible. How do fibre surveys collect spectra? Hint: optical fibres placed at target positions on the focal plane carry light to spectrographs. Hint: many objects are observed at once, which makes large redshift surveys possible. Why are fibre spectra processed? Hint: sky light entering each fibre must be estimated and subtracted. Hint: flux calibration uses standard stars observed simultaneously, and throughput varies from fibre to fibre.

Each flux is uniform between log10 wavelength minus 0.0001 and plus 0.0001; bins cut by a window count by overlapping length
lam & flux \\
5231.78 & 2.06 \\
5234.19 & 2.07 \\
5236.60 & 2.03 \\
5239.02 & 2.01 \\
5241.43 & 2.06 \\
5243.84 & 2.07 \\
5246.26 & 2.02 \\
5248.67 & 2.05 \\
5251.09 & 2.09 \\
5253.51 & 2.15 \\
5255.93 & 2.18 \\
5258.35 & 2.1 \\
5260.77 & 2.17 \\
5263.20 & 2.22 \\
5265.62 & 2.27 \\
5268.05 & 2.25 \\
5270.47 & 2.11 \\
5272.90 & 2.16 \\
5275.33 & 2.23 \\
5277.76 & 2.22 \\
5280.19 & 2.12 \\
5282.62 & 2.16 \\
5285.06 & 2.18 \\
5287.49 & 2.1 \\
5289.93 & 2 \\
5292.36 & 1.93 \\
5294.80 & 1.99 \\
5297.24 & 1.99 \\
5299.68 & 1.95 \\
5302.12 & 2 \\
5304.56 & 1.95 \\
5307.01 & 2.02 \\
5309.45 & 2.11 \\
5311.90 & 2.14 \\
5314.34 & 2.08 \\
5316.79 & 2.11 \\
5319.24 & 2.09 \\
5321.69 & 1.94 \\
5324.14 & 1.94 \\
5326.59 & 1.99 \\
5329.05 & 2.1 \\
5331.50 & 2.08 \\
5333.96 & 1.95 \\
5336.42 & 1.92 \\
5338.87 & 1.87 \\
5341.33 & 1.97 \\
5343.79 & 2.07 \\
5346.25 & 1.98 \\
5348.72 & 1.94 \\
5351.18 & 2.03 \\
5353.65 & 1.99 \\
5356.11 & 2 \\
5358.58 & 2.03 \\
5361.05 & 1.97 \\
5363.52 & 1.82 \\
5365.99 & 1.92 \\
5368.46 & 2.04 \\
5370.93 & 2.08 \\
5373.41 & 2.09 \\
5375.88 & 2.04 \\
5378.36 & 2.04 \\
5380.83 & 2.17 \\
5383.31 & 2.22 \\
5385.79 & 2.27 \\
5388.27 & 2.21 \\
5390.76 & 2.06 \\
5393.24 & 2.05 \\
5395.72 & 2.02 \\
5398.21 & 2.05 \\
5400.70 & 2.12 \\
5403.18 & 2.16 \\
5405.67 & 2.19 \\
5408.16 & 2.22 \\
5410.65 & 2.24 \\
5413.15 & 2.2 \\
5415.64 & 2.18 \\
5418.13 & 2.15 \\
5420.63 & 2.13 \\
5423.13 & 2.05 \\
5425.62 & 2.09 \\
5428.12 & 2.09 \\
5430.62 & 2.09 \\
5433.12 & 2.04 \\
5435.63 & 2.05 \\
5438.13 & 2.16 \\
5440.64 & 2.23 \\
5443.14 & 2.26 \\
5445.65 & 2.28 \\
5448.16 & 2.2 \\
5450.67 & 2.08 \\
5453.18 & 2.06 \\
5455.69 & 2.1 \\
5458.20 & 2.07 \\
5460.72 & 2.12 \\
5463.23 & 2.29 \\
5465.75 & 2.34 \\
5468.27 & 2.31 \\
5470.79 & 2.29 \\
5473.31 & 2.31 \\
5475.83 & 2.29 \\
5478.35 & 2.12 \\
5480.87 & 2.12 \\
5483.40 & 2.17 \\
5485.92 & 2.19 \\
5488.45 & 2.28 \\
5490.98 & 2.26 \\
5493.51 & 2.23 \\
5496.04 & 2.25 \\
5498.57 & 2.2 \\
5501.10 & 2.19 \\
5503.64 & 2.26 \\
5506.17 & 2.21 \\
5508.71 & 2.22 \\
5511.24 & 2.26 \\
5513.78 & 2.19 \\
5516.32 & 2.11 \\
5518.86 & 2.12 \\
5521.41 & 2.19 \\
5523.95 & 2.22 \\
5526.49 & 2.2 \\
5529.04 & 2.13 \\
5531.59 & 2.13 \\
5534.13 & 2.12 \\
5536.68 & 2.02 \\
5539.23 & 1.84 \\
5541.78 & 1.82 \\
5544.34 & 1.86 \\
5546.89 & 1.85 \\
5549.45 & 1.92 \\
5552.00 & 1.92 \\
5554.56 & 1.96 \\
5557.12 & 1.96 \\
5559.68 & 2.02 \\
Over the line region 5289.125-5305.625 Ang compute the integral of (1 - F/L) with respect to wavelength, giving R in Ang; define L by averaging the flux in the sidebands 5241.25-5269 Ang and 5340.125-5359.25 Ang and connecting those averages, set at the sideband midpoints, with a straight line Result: 0.8 Ang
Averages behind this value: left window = 2.14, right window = 2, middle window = 1.97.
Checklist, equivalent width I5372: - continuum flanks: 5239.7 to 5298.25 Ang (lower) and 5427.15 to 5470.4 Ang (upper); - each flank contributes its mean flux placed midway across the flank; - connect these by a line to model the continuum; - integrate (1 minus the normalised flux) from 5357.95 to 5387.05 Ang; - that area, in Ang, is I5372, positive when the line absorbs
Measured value 1.2 Ang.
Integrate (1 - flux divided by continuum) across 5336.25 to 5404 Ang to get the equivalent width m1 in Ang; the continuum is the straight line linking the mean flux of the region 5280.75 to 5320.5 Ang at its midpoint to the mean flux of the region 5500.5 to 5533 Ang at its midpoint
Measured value 1.7 Ang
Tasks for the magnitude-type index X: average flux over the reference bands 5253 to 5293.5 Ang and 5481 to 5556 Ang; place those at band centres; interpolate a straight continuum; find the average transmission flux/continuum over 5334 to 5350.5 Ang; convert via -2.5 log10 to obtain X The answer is 0.095 mag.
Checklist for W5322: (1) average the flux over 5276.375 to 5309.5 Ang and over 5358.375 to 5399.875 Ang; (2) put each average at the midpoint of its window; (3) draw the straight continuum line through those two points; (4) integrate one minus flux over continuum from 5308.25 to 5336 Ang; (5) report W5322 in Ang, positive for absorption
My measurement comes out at 0.1 Ang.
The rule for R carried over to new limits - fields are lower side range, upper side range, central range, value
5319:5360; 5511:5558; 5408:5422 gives -1.21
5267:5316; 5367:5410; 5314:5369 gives 2.94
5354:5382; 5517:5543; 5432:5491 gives -3.95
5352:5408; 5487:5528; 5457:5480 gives -0.71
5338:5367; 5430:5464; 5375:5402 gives -1.07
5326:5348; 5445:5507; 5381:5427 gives -1.11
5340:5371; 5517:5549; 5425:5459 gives -2.02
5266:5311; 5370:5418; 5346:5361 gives 0.88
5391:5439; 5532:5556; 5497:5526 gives -3.22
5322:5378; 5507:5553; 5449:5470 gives -1.43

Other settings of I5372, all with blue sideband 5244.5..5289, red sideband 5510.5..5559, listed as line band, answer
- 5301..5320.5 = 0.6 Ang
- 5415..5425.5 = -0.2 Ang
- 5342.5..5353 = 0.6 Ang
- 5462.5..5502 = -3.4 Ang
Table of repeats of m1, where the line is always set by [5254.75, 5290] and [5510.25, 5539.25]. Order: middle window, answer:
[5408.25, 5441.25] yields 0.3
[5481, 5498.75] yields -0.6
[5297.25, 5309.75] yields 1.0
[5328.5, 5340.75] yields 1.0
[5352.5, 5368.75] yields 1.5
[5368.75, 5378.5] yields 0.4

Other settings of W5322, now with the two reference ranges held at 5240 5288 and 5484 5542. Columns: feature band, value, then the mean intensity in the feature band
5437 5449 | -0.4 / 2.23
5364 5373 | 0.6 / 2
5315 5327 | 0.7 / 2.02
